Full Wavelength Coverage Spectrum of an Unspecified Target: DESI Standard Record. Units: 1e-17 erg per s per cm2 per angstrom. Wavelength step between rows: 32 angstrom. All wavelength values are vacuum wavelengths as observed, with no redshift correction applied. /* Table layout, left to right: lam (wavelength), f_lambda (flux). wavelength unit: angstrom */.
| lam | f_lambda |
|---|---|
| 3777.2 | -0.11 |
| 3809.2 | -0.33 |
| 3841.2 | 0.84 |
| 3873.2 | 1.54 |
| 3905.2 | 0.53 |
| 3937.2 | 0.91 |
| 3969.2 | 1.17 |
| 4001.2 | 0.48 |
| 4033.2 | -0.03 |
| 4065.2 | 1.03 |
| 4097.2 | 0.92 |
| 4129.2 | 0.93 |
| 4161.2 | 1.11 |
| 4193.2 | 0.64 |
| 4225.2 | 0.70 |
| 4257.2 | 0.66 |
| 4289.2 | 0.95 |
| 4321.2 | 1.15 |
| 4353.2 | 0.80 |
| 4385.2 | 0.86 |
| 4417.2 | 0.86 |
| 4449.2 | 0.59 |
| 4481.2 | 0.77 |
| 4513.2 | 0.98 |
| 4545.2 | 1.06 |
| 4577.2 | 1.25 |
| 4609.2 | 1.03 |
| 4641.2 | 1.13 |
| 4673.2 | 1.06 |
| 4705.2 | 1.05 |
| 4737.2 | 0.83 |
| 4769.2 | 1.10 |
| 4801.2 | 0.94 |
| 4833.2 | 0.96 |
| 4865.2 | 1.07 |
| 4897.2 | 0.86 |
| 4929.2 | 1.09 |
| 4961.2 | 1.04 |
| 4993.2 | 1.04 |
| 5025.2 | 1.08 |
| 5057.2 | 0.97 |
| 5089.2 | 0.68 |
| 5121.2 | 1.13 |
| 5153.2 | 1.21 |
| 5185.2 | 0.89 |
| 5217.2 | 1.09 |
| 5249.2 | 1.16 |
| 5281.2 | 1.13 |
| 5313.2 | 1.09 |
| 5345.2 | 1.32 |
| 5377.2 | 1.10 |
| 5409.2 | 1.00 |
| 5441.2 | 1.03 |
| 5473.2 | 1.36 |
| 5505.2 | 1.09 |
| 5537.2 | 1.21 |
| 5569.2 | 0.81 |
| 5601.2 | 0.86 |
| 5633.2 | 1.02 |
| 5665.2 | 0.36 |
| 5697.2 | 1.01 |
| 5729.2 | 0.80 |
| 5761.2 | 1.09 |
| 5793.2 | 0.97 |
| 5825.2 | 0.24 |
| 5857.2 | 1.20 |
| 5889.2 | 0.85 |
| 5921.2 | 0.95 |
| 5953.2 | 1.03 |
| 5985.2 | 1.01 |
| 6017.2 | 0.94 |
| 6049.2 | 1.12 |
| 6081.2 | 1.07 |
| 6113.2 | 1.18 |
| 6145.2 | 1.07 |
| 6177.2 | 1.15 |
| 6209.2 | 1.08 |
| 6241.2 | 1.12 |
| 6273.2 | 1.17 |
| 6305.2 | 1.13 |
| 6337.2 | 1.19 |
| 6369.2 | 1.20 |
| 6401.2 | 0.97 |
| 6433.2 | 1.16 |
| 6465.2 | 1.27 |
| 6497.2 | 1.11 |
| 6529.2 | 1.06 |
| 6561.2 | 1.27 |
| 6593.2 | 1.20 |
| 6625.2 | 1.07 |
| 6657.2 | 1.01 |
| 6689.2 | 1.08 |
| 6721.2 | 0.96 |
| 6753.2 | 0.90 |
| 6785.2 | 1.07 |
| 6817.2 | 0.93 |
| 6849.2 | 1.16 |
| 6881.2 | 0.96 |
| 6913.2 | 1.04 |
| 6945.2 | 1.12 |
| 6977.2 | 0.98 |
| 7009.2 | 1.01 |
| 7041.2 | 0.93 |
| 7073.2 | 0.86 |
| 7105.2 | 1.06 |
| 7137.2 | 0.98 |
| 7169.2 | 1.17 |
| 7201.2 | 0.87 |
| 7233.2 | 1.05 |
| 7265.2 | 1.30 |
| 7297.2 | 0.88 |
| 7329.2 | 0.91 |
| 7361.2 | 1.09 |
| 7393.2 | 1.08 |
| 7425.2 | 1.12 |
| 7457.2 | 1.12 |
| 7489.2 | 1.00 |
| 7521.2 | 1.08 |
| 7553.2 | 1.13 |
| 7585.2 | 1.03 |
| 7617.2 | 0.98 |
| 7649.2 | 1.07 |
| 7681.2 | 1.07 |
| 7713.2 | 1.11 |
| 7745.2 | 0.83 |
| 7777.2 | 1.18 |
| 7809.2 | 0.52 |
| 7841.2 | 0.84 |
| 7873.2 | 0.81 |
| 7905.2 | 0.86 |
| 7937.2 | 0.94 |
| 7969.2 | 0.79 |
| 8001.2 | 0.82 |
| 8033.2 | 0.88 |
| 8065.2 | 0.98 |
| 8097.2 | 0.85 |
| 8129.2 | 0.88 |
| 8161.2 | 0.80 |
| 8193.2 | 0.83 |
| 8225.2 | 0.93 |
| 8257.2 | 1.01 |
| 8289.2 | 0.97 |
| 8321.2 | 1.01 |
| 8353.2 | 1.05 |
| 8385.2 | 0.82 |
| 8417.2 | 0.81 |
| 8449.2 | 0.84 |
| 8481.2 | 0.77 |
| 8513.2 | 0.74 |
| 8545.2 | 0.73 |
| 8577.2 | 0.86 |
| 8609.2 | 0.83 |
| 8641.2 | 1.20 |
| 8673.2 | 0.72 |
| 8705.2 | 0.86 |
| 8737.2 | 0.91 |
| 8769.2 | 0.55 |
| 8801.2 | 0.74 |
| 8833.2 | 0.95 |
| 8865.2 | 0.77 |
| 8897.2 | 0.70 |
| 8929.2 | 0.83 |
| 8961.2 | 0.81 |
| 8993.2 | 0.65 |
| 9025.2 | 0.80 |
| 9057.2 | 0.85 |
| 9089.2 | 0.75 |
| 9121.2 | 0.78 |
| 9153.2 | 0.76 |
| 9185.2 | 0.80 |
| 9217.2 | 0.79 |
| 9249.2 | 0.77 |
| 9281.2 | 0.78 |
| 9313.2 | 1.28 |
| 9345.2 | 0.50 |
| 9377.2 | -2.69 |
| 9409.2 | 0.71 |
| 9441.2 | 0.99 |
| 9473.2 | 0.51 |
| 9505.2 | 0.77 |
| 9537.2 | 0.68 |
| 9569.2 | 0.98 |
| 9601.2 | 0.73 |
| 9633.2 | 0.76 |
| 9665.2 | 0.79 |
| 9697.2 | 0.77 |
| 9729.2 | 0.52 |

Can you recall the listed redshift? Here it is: 0.106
